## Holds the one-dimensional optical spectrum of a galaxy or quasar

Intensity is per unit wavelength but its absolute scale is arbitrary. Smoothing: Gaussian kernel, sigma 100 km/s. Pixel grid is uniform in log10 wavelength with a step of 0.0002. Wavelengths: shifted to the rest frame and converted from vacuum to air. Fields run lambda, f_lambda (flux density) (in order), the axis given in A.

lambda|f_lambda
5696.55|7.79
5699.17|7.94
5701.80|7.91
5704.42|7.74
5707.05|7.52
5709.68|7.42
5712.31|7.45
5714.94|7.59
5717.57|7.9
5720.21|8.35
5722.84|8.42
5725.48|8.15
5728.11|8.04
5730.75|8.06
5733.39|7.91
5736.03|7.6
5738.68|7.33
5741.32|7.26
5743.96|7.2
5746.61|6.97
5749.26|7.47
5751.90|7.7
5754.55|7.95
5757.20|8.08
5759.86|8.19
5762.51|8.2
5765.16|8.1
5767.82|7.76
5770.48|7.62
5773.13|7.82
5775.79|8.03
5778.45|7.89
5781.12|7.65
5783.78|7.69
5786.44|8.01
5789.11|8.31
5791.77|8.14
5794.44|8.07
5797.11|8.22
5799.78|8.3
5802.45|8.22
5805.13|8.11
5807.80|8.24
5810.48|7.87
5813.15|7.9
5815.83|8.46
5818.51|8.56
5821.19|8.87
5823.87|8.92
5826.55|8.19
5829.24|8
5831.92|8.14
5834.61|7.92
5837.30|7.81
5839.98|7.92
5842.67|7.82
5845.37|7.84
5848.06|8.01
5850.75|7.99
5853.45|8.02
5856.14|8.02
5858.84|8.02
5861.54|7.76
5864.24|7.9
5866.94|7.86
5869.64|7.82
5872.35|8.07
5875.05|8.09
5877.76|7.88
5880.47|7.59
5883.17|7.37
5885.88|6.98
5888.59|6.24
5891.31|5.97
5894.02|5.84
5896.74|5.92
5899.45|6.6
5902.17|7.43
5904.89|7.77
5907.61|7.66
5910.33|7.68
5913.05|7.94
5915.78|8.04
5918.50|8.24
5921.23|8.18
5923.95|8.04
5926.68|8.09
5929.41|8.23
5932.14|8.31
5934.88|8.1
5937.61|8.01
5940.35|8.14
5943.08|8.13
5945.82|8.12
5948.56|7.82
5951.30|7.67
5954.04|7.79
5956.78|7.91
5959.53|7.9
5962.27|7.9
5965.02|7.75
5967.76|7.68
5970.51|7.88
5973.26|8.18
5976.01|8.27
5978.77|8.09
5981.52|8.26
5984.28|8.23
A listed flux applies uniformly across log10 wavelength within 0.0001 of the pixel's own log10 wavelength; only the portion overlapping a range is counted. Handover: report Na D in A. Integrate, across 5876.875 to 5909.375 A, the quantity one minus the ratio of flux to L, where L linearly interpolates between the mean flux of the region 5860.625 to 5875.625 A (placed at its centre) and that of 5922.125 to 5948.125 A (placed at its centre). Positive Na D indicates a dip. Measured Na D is 4.3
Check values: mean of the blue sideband 7.91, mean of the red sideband 8.12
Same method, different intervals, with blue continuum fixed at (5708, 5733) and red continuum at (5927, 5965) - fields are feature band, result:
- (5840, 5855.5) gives 0.1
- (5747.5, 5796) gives 0.1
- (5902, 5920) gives 0.3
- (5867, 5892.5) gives 1.9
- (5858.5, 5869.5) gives 0.1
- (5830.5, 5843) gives 0.0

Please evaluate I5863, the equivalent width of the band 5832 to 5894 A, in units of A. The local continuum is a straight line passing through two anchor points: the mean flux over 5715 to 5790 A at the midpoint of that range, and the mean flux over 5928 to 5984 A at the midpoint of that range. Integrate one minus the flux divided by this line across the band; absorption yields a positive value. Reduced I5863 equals 2.2 A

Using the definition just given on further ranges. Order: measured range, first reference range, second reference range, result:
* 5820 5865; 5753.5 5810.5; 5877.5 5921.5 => -2.70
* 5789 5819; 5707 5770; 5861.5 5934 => -1.98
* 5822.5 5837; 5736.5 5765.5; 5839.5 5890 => -0.92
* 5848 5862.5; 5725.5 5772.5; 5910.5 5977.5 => -0.15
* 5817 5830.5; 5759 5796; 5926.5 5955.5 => -0.89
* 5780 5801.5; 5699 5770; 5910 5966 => -0.58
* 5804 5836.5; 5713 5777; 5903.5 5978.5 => -1.56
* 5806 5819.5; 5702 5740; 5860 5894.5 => -1.13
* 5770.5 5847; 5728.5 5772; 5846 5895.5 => -4.73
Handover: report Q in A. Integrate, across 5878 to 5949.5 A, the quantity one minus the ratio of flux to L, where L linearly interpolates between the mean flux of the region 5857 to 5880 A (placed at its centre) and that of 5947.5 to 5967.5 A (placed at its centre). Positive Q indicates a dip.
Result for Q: 2.7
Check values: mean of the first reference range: 7.91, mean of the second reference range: 7.81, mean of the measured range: 7.56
